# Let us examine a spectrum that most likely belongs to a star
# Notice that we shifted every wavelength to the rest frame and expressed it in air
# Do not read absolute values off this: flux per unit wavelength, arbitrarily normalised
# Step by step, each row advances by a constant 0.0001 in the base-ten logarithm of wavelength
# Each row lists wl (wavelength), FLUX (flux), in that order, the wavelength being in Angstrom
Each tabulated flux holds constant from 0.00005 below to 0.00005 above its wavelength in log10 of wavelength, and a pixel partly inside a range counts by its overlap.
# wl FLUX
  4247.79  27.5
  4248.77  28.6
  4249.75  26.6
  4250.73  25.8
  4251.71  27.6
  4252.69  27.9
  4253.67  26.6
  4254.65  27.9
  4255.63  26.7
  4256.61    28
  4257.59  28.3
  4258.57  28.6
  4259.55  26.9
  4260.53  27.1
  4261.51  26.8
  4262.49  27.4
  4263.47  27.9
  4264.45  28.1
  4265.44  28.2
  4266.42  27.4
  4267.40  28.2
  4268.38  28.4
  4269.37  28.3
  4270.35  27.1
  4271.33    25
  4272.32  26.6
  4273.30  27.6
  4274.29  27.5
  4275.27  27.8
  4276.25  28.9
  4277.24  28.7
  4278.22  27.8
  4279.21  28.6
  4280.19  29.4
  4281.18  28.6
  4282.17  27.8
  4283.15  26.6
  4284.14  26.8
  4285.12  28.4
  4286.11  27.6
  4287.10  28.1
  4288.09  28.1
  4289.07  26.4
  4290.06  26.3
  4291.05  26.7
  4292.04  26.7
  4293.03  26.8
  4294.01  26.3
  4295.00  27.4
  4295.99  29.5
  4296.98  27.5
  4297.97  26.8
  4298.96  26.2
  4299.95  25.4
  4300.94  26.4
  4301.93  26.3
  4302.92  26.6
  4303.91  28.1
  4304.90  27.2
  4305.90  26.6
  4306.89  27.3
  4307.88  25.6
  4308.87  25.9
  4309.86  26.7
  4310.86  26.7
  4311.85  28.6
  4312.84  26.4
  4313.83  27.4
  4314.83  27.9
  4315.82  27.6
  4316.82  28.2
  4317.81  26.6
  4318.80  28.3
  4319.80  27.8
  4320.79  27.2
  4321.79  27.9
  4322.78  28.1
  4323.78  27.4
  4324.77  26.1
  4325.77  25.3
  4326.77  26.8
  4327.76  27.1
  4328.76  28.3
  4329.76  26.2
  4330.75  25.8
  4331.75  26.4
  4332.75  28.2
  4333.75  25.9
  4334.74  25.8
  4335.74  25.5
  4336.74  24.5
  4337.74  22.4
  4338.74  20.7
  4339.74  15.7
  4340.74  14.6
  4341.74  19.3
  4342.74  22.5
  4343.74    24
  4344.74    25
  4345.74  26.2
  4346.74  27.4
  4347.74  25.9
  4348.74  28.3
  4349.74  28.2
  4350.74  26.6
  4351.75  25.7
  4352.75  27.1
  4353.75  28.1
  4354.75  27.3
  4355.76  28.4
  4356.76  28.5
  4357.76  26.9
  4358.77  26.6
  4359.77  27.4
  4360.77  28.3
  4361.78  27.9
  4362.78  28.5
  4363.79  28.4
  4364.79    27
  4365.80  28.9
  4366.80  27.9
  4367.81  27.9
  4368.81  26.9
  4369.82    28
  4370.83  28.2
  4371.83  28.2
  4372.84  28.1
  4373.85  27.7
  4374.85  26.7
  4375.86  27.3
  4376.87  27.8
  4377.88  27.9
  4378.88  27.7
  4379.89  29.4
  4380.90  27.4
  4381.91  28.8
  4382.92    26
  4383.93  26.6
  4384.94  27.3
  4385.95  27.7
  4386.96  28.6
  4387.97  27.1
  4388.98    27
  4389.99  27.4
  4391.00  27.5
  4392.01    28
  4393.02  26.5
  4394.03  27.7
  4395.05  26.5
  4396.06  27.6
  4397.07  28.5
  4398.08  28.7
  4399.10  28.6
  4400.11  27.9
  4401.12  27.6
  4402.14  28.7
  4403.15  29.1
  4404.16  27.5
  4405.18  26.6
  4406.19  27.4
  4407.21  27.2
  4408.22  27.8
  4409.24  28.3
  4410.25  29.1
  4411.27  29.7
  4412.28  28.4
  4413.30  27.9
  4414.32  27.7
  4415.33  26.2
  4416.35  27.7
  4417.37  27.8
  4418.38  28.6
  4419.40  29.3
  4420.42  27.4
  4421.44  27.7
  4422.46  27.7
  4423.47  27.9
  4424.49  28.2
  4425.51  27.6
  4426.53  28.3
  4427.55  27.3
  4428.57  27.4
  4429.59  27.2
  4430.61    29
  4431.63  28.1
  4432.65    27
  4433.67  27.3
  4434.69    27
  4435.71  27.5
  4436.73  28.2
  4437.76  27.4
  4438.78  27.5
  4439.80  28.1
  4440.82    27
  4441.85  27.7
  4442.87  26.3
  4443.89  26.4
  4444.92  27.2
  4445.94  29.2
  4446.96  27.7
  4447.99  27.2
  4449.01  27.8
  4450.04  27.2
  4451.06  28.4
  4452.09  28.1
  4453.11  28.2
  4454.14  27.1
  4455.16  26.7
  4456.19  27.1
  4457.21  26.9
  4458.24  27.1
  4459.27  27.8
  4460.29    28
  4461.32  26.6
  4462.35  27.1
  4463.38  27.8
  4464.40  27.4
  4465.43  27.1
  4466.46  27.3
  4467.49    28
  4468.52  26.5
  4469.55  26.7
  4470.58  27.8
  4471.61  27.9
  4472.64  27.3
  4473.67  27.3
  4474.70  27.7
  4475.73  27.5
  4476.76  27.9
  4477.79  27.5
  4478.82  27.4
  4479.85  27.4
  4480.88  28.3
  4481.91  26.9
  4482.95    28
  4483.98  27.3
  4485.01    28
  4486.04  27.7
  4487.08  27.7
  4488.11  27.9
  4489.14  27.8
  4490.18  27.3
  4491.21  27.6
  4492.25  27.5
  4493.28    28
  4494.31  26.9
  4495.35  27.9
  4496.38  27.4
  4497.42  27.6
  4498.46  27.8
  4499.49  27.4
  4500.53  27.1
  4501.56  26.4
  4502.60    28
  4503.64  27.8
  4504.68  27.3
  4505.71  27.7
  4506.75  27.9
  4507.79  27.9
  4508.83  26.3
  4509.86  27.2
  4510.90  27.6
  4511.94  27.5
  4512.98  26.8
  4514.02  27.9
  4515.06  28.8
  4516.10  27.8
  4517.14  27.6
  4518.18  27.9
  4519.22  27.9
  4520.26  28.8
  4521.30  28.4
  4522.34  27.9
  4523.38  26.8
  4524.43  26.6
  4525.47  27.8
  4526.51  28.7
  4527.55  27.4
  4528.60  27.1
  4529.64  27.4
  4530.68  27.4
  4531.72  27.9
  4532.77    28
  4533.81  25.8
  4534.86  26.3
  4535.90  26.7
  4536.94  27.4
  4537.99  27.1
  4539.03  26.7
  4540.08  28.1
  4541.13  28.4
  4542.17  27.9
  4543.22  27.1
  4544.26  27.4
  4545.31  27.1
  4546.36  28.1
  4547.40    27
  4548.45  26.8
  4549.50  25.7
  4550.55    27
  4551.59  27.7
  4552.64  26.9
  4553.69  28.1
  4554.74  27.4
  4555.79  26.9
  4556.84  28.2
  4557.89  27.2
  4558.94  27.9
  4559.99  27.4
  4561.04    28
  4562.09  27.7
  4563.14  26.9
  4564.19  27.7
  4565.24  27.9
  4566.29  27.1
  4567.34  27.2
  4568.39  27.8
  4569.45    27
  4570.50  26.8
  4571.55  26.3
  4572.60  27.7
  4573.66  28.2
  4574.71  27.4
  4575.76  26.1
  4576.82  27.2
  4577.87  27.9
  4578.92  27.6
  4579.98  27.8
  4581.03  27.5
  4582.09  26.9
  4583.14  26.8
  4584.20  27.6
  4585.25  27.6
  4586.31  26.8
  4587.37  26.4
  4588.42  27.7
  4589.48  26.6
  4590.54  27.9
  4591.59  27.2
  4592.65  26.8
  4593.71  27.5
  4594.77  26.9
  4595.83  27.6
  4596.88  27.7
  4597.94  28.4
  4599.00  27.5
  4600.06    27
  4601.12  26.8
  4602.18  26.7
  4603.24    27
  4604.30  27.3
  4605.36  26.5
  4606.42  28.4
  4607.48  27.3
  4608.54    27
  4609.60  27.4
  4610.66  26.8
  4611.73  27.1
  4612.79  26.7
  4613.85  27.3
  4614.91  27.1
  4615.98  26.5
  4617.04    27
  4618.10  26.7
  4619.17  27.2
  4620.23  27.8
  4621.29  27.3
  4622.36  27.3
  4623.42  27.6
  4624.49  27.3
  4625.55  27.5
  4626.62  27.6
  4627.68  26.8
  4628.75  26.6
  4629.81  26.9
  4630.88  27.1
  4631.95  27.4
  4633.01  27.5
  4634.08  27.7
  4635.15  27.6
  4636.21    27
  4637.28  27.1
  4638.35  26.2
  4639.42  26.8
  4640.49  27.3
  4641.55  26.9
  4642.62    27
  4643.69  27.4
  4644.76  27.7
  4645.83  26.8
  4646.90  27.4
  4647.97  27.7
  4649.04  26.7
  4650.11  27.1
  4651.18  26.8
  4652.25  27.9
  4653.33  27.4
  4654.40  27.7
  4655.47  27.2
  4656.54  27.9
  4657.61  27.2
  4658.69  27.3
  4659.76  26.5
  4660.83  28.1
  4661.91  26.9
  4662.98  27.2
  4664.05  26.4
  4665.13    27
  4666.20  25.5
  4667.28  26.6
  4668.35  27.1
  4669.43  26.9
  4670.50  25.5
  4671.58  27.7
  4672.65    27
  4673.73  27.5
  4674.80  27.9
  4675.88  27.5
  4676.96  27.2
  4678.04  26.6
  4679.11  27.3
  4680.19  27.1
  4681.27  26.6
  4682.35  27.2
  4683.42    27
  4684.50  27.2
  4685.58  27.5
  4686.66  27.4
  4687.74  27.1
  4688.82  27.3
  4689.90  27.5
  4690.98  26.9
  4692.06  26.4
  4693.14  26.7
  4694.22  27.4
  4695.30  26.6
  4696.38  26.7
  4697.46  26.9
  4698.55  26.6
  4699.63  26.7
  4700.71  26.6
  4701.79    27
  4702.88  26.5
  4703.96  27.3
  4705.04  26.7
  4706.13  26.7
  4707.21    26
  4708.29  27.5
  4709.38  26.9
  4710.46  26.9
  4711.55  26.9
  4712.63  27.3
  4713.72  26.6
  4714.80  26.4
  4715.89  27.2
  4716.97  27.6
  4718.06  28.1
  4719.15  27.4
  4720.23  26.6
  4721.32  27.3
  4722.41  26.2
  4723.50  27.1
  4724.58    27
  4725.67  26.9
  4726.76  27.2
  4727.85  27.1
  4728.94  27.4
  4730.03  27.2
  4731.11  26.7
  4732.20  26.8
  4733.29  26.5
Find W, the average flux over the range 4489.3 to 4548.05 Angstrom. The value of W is 27.5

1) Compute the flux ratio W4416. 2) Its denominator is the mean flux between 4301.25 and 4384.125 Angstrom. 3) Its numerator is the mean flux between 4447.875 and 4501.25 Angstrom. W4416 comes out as 1.03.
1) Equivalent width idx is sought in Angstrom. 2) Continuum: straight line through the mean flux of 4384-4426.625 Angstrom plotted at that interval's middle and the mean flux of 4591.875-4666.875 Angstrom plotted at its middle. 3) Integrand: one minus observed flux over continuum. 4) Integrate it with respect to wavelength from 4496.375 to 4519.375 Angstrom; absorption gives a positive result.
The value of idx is 0.0 Angstrom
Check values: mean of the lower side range 27.8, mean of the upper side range 27.2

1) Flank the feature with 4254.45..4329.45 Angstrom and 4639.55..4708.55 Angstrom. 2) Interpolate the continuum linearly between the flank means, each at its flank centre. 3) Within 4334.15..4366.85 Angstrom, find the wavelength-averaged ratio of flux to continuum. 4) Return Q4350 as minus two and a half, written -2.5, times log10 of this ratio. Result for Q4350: 0.070 mag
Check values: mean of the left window 27.4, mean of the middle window 25.6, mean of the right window 27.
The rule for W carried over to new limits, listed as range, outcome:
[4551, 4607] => 27.3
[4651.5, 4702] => 27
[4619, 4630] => 27.3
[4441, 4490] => 27.5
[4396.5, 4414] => 28.2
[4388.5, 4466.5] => 27.7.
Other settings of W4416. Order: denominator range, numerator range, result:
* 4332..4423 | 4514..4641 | 1.01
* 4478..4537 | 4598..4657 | 0.99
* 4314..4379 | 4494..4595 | 1.03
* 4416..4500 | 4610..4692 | 0.98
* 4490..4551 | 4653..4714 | 0.98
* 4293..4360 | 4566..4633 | 1.04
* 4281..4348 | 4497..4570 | 1.05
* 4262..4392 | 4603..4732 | 1.01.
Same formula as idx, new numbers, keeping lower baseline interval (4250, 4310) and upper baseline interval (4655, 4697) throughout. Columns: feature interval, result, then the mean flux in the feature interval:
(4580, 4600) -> -0.1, 27.3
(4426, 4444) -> -0.2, 27.5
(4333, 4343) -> 2.0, 21.8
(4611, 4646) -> -0.1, 27.1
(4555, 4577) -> -0.2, 27.4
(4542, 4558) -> -0.1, 27.3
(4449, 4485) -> -0.3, 27.5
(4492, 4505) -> -0.1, 27.5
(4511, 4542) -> -0.5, 27.6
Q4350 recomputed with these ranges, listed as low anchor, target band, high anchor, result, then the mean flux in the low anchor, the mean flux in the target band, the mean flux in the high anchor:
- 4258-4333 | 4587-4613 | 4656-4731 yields -0.006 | 27.3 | 27.2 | 27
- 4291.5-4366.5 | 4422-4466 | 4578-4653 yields -0.033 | 26.4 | 27.5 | 27.2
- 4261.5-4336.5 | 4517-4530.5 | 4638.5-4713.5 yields -0.024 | 27.2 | 27.7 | 27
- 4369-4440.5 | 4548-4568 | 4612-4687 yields 0.001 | 27.8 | 27.4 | 27.1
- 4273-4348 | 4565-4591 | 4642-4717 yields -0.016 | 26.4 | 27.3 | 27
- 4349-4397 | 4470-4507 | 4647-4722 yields -0.007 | 27.6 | 27.6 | 27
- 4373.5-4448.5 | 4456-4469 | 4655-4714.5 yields 0.011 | 27.7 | 27.3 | 27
